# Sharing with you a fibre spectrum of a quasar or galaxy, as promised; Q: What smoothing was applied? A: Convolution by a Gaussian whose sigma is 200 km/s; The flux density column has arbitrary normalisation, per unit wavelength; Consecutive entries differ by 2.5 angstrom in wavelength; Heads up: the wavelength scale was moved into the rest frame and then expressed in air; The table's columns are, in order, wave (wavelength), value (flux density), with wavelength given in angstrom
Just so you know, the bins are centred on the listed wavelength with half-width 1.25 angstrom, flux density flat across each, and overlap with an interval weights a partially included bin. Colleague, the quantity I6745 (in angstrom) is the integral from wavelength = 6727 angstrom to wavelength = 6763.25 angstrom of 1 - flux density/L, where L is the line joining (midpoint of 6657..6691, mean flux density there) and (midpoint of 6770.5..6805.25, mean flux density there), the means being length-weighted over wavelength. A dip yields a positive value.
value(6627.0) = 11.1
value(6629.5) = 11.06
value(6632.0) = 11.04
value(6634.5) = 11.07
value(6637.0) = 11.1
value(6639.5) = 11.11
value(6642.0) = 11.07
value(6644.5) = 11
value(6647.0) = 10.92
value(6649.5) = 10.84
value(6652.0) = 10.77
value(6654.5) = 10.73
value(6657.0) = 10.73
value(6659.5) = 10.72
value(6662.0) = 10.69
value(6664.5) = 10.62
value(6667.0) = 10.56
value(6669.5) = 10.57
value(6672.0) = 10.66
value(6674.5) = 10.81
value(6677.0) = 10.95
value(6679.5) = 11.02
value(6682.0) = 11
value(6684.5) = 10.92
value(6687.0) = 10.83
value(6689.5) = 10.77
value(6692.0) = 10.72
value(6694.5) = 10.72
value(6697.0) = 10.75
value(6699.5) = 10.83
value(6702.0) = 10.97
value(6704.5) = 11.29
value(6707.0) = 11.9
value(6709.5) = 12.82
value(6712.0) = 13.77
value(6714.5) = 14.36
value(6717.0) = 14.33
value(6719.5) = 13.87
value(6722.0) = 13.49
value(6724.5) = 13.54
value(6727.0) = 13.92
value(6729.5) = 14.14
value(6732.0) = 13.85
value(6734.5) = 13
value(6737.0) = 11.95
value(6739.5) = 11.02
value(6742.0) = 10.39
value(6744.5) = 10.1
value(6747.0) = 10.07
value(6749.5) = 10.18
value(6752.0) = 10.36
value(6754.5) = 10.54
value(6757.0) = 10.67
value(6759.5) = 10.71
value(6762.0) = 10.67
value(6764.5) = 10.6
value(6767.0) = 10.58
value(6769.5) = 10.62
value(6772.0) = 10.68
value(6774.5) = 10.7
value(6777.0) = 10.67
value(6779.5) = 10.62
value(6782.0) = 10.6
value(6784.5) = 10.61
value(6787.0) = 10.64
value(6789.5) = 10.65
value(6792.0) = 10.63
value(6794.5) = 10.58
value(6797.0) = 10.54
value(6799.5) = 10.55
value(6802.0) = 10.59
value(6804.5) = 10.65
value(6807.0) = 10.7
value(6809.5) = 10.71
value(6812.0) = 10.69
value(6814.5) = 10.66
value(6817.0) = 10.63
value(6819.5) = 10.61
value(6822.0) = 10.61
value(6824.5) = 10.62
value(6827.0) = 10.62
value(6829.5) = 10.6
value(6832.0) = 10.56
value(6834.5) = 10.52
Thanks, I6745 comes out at -2.3 angstrom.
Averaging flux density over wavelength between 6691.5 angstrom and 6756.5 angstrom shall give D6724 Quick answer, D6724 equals 12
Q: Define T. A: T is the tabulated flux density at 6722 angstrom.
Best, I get 13.49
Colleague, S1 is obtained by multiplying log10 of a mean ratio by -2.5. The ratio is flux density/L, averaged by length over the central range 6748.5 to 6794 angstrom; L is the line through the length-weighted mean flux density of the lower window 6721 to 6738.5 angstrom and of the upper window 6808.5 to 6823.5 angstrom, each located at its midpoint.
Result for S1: 0.14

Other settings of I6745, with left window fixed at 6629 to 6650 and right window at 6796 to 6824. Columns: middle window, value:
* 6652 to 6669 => 0.5 angstrom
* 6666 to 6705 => 0.3 angstrom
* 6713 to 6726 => -3.7 angstrom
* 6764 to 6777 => 0.1 angstrom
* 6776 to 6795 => 0.1 angstrom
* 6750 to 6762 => 0.2 angstrom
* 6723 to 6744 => -3.6 angstrom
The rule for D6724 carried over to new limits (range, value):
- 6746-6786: 10.6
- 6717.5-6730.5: 13.8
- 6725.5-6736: 13.7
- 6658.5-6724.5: 11.6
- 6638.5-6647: 11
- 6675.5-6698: 10.9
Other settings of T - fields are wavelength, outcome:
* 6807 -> 10.7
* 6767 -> 10.58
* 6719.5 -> 13.87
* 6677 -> 10.95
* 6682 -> 11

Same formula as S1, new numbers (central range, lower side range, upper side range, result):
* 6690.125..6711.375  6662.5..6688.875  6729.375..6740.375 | 0.03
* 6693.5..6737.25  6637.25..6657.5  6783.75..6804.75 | -0.19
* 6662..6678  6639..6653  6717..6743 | 0.08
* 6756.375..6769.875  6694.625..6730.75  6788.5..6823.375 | 0.10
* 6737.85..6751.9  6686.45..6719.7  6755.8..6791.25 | 0.08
